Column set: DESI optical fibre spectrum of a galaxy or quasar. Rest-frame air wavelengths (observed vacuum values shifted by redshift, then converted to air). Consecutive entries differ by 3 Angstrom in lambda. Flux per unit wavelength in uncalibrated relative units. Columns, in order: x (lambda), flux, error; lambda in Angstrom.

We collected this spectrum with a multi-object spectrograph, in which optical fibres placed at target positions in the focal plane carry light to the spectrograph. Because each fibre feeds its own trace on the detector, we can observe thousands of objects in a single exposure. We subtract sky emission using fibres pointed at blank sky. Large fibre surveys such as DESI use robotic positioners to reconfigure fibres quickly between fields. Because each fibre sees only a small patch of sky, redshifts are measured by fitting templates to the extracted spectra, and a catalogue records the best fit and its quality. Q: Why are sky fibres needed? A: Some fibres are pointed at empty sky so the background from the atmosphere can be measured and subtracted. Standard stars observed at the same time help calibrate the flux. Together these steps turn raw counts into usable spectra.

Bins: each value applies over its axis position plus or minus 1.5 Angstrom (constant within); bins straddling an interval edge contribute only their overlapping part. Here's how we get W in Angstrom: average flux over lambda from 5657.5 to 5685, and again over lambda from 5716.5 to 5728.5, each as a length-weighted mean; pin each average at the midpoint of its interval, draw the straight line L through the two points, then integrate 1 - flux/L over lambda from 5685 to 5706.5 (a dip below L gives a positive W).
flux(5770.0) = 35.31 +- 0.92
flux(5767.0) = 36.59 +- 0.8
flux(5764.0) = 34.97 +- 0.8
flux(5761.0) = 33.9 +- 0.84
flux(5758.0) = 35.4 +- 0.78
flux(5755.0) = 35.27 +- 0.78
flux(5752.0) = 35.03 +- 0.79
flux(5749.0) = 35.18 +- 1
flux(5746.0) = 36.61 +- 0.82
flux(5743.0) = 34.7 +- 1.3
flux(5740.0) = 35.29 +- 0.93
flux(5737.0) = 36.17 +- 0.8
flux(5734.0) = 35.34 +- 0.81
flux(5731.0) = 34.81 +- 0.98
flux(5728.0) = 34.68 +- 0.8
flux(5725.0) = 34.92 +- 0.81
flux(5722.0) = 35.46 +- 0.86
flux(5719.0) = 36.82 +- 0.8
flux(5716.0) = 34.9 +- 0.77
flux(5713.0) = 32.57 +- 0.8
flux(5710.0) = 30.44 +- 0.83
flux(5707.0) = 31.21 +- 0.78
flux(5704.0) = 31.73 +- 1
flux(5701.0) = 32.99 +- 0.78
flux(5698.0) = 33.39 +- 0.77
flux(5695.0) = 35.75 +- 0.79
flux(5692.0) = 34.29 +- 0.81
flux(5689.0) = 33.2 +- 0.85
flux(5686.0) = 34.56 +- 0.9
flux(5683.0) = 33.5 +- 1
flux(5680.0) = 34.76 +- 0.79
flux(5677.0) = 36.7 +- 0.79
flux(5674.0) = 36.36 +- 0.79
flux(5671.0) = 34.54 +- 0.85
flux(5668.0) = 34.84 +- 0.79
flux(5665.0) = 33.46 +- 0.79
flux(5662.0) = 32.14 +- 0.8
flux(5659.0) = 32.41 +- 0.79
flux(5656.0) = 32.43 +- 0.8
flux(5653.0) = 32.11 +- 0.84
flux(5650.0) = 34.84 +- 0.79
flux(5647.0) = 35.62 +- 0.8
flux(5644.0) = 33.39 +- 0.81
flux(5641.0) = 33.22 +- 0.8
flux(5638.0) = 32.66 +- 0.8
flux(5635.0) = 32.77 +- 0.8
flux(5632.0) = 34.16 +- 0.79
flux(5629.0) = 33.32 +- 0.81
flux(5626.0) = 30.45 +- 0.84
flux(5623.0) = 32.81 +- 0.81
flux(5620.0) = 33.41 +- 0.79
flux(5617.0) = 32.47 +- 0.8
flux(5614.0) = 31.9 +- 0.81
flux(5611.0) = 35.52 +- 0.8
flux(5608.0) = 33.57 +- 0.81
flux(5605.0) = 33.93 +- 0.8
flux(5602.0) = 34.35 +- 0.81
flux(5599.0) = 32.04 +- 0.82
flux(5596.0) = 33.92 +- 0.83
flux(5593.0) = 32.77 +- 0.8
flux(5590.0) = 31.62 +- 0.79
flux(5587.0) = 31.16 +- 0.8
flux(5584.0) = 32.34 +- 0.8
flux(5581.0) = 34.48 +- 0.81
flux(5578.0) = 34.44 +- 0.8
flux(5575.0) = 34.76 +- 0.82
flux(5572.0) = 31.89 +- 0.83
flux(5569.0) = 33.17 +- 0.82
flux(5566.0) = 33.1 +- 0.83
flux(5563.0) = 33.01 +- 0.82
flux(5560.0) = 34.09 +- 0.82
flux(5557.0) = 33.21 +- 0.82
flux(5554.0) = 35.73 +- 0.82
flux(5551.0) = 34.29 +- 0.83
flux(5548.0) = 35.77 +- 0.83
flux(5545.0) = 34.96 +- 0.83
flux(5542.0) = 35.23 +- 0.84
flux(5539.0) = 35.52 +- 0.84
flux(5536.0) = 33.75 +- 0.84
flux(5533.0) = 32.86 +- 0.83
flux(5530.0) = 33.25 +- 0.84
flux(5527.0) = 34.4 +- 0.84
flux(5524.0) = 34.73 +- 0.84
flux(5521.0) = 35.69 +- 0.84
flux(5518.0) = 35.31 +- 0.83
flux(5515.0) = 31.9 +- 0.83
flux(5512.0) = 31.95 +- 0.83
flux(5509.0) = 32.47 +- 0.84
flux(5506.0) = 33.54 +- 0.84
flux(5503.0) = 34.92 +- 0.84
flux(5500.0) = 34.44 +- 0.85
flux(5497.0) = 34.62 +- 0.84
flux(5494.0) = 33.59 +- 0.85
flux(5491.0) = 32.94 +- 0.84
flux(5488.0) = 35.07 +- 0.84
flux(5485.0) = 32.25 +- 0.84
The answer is 0.8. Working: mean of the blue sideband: 34.3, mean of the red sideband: 35.5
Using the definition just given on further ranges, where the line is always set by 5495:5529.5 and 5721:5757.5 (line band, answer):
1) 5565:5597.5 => 1.2 Angstrom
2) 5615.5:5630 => 0.9 Angstrom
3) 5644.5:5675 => 0.9 Angstrom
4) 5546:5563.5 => -0.1 Angstrom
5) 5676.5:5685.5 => 0.1 Angstrom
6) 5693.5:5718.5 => 1.5 Angstrom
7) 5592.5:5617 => 0.7 Angstrom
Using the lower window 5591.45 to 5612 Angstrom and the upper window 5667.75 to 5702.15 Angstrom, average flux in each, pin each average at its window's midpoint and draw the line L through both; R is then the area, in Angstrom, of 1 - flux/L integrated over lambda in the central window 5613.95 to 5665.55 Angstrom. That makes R 1.7 Angstrom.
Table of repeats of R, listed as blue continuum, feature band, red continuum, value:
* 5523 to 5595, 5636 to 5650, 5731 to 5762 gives 0.3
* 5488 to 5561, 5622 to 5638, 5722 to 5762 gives 0.9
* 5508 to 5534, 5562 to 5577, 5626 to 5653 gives 0.2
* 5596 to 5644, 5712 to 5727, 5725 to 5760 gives -0.1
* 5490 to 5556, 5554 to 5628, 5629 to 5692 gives 1.9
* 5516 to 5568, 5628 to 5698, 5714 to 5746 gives 2.1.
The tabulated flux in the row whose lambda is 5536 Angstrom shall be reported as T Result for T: 33.75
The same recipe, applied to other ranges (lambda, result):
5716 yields 34.9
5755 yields 35.27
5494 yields 33.59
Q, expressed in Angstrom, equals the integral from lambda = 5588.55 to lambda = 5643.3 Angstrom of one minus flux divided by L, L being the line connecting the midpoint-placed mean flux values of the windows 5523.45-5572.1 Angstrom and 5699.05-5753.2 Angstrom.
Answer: 1.8 Angstrom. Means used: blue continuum 34.1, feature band 33.1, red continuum 34.4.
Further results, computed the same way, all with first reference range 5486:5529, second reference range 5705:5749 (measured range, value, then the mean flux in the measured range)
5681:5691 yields 0.2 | 33.8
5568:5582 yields 0.2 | 33.7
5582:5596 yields 0.8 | 32.3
